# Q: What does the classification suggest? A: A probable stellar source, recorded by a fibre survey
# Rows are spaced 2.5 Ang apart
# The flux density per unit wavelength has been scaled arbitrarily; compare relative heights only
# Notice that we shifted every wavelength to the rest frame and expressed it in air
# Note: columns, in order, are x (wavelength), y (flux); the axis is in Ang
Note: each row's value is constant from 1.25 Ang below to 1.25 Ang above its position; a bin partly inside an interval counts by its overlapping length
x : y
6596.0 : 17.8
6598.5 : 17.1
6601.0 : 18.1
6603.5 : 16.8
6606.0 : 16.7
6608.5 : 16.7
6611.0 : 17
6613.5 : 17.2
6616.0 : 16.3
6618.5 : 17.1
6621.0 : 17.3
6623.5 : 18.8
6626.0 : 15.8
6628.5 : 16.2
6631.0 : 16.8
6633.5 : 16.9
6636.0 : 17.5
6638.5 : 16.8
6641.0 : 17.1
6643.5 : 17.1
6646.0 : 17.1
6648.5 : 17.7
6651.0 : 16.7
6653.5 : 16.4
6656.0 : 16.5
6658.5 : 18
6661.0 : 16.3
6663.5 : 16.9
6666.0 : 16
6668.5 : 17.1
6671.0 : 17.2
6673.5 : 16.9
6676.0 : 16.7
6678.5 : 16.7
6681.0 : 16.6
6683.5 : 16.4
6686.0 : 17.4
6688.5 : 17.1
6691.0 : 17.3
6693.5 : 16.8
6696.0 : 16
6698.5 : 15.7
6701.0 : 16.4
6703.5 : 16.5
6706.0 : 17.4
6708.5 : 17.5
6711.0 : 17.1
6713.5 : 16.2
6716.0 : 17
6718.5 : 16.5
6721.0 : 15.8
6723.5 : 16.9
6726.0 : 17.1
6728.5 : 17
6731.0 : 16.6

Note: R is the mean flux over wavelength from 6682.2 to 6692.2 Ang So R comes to 17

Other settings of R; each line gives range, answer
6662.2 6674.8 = 16.8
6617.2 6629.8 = 17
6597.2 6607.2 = 17.2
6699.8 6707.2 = 16.8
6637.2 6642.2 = 17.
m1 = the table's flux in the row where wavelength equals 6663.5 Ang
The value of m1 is 16.9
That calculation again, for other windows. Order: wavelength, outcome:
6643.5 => 17.1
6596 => 17.8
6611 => 17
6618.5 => 17.1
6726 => 17.1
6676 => 16.7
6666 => 16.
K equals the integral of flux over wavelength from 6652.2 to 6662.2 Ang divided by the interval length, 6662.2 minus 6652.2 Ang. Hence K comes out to 16.8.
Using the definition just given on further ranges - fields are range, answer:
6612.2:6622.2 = 17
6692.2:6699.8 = 16.2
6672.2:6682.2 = 16.7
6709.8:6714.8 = 16.6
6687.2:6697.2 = 16.8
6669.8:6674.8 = 17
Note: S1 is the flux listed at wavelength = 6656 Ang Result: 16.5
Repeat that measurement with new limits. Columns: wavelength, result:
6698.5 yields 15.7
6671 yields 17.2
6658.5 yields 18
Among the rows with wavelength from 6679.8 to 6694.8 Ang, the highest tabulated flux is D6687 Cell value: 17.4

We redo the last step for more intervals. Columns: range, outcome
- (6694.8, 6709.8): 17.5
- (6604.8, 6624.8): 18.8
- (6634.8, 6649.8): 17.7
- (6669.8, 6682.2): 17.2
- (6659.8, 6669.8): 17.1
